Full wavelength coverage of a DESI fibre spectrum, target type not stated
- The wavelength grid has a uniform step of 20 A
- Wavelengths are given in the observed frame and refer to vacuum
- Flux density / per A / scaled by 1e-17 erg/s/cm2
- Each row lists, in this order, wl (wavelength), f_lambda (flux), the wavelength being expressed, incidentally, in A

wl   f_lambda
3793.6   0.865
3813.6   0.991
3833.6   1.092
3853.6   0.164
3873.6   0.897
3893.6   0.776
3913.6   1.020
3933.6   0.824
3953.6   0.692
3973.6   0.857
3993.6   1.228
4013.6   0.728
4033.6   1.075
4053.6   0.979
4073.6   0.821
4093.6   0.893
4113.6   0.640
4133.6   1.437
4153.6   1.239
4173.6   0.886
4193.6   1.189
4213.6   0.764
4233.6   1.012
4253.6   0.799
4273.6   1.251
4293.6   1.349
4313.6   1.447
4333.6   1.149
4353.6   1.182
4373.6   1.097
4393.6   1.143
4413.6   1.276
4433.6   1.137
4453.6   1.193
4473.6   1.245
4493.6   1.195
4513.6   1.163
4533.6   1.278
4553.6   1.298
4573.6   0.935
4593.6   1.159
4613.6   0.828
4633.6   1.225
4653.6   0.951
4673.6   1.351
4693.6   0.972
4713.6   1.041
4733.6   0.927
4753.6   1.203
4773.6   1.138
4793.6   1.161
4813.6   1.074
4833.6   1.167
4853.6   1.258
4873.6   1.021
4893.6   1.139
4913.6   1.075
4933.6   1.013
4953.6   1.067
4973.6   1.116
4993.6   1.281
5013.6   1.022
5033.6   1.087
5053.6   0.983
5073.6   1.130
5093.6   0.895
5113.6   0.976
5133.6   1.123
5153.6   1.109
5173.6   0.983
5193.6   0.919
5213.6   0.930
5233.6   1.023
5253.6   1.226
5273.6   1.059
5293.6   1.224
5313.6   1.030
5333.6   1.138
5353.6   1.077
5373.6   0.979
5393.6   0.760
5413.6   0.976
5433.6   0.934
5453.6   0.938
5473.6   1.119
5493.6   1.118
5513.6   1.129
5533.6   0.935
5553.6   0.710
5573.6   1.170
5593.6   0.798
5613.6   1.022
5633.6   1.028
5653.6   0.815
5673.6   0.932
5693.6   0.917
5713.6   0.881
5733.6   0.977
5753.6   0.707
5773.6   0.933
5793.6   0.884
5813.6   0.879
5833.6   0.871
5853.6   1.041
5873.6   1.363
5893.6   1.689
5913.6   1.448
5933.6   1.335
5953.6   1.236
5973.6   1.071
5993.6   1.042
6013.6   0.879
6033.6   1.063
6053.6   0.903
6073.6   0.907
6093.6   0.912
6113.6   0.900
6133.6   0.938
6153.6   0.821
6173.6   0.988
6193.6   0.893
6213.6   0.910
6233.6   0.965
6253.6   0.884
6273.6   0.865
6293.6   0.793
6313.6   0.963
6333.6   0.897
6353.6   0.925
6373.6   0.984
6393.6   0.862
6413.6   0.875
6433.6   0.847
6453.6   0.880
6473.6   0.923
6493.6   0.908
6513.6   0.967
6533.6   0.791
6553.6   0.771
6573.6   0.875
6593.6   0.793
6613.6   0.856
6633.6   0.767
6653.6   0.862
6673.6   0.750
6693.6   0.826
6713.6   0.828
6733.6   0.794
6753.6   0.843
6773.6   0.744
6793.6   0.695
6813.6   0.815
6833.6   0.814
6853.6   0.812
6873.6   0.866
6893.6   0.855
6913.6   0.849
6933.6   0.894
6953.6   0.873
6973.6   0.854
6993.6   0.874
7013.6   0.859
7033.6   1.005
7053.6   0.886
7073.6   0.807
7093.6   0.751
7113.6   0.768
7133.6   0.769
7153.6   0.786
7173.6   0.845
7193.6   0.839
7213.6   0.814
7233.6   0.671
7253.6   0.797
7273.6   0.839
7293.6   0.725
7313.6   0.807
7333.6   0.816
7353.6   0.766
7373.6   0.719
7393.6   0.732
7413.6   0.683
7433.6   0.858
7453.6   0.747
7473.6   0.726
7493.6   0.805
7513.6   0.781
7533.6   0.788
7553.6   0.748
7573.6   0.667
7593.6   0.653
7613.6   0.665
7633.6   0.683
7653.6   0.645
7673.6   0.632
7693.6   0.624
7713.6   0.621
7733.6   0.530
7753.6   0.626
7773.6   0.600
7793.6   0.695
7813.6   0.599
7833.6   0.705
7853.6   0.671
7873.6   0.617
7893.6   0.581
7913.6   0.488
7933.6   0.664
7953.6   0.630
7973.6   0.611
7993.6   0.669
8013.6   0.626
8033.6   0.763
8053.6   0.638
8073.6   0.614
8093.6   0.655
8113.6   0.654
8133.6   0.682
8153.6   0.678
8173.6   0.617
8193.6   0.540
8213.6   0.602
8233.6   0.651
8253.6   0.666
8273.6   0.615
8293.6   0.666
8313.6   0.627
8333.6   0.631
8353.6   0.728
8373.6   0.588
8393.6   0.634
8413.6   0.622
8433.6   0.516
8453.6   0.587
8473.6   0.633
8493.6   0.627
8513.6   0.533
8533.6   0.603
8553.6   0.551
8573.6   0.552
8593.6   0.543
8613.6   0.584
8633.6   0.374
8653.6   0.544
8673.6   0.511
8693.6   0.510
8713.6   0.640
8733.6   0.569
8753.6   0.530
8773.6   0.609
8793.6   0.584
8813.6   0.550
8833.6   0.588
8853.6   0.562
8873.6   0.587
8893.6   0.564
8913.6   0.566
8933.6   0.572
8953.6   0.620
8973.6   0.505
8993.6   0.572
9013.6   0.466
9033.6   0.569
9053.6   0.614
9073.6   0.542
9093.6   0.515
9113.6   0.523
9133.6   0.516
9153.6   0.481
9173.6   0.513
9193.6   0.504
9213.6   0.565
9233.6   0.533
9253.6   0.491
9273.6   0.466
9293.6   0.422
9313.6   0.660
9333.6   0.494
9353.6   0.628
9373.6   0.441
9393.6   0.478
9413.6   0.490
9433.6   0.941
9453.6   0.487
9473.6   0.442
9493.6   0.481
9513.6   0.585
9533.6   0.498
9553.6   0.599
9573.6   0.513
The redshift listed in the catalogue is 0.07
